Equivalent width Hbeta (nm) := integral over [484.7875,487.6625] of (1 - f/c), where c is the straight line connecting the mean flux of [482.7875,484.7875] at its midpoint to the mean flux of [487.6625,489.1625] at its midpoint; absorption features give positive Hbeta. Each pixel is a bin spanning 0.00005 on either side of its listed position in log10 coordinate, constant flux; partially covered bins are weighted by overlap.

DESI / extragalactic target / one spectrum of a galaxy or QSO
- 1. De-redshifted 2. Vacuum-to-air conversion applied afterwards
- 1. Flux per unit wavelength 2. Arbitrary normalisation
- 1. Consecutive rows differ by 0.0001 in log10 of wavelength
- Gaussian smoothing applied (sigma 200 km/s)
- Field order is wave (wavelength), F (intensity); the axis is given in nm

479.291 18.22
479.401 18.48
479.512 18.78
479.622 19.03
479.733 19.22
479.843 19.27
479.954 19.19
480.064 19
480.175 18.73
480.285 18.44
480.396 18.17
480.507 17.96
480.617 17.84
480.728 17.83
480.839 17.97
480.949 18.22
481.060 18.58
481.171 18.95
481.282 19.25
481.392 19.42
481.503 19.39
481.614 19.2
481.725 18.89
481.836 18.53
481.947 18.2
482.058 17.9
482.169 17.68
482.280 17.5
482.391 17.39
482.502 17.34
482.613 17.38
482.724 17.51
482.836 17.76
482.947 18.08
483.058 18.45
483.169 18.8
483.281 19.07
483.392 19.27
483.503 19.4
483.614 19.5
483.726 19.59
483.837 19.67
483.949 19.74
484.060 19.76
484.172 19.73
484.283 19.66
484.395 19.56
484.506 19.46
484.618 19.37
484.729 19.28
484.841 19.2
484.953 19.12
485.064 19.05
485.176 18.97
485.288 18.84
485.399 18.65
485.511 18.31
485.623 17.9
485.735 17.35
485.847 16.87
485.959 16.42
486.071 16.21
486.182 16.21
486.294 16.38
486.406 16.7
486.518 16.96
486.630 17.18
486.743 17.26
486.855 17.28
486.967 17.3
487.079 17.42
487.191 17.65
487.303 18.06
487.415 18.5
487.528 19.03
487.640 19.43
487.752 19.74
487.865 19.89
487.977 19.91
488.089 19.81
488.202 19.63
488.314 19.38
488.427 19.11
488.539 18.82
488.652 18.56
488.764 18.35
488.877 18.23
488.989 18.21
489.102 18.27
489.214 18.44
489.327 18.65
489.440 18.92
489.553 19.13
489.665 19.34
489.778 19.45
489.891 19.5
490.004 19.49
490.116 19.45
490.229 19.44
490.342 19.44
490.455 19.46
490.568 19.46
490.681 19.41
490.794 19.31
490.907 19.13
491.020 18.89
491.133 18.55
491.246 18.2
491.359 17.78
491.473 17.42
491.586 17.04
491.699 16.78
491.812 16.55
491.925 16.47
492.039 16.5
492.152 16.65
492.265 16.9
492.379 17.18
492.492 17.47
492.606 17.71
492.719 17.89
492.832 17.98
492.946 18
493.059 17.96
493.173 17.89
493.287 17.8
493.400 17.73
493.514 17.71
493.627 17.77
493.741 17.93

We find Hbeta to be 0.21 nm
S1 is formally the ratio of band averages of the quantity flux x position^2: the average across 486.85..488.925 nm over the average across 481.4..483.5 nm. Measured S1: 1.05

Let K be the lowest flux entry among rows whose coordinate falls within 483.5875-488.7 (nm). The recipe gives 16.21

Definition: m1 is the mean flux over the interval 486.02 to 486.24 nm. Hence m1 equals 16.3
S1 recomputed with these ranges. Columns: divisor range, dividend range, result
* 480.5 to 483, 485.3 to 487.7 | 0.98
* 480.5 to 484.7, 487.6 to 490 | 1.05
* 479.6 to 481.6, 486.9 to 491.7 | 1.04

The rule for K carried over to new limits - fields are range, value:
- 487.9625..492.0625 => 16.47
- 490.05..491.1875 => 18.55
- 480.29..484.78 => 17.34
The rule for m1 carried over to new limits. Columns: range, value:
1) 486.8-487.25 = 17.4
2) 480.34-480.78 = 17.9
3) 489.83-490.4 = 19.5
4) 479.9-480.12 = 19.1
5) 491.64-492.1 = 16.6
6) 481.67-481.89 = 18.7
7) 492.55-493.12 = 17.9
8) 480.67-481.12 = 18.1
